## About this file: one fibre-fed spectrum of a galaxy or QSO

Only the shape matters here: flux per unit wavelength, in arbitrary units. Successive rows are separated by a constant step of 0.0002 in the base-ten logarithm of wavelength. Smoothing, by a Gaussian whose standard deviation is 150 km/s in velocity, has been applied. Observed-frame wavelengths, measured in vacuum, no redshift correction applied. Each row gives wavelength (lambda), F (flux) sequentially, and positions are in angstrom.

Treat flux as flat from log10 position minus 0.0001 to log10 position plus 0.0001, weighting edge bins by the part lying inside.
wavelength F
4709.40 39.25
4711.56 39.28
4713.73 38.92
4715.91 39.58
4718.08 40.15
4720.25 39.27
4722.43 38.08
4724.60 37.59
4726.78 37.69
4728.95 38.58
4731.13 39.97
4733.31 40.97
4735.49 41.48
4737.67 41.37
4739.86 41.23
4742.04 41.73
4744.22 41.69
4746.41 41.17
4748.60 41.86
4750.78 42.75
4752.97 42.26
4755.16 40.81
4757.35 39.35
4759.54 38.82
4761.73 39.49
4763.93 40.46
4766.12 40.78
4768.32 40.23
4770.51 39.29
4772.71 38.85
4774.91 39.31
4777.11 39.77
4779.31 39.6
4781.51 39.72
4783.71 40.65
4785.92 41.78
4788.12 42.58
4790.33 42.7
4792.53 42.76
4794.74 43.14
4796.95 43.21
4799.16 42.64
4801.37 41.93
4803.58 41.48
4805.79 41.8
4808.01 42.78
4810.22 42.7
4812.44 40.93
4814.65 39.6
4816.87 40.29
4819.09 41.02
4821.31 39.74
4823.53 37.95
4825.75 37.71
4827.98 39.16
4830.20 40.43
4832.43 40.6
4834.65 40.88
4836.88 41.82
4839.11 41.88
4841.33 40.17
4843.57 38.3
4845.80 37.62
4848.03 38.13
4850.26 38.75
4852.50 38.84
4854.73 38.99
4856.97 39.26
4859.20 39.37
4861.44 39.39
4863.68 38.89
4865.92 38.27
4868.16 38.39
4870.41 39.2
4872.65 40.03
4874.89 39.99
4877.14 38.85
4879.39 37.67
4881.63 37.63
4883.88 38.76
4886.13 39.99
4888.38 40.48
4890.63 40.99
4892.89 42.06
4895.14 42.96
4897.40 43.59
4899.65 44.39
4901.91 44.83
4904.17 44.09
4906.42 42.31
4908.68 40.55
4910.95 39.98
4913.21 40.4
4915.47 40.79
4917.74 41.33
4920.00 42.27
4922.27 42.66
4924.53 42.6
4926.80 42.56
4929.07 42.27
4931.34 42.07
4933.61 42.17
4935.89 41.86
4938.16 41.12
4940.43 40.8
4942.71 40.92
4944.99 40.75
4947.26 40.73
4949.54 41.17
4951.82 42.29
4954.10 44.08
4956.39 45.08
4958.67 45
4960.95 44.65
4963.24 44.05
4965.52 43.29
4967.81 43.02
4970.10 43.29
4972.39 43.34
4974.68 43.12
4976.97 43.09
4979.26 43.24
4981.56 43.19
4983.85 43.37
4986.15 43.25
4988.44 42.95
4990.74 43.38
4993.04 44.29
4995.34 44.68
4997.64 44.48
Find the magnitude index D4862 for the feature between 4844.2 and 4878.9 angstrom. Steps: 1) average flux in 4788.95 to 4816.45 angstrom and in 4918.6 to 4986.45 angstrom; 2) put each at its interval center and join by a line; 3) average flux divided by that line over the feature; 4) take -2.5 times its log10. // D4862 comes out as 0.09 mag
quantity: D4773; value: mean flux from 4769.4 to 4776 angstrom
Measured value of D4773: 39.2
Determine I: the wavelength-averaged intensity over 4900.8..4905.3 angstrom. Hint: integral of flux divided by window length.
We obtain 44.5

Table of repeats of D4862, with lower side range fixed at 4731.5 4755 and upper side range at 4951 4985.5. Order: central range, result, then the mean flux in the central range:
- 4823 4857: 0.08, 39.4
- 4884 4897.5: 0.04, 41.3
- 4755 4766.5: 0.05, 39.8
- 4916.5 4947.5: 0.04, 41.8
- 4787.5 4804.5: -0.01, 42.6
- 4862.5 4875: 0.10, 39.1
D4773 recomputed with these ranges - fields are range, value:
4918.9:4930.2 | 42.5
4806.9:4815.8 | 41.5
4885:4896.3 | 41.3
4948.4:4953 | 41.8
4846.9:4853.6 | 38.6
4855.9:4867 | 39.1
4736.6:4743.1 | 41.4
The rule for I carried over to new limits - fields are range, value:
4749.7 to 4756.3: 41.9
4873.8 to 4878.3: 39.3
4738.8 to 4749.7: 41.6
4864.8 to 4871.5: 38.6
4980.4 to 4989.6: 43.2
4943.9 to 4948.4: 40.8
